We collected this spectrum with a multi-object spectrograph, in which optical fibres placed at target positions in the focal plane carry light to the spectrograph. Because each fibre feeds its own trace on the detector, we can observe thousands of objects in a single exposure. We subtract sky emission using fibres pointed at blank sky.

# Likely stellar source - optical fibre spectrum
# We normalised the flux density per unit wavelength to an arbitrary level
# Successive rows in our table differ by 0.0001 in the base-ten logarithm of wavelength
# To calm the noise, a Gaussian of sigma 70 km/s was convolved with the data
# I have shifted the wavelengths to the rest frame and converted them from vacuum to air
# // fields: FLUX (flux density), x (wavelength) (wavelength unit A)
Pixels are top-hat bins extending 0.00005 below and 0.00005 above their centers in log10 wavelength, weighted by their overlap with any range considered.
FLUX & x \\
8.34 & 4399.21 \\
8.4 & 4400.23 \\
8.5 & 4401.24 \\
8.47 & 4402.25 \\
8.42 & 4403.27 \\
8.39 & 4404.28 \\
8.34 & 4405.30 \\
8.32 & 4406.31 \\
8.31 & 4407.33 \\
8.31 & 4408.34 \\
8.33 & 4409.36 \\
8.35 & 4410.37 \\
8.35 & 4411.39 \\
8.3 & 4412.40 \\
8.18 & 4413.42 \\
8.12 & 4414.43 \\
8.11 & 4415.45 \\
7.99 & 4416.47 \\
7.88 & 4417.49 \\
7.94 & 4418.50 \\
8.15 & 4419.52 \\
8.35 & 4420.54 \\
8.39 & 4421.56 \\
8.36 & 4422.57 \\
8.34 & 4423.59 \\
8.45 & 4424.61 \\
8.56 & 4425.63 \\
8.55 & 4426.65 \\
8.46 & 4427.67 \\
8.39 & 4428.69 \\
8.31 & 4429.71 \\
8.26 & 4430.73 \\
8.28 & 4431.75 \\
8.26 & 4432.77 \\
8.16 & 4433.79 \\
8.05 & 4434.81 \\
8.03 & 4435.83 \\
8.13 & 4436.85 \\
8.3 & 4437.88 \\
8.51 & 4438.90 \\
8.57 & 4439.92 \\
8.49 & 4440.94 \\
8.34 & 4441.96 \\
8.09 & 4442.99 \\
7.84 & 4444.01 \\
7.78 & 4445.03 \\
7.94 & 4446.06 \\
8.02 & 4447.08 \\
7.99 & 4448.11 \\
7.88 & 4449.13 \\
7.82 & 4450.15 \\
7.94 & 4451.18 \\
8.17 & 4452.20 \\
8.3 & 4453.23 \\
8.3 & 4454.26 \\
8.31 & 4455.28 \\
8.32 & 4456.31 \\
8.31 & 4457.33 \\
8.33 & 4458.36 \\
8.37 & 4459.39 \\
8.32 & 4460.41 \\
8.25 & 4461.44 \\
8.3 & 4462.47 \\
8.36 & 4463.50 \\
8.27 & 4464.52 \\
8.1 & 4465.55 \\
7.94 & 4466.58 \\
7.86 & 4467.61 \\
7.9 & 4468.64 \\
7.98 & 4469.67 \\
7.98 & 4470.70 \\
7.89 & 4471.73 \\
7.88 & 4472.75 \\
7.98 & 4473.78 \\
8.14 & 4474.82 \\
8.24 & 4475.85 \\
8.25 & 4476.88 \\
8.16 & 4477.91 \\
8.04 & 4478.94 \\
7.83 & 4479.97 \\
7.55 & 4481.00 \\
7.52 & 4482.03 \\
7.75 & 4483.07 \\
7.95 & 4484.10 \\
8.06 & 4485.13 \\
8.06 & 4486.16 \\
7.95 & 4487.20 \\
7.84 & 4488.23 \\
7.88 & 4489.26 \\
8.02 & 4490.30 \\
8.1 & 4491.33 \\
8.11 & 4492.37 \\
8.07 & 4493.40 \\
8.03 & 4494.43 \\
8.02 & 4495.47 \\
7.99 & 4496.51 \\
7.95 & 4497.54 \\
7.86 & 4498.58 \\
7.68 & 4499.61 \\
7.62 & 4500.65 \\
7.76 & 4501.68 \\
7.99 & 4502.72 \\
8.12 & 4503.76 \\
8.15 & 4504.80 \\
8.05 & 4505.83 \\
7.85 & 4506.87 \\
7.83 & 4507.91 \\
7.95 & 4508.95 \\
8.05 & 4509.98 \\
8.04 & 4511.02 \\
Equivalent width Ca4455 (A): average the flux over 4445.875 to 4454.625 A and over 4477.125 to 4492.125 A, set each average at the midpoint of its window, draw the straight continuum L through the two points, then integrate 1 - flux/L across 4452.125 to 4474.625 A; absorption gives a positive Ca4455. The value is -0.5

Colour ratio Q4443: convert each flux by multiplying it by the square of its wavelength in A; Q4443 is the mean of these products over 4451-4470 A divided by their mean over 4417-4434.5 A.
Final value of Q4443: 1.00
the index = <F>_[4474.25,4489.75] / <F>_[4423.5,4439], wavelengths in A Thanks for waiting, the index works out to 0.96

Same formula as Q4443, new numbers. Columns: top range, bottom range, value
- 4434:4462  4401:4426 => 1.00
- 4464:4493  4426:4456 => 0.99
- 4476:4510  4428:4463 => 0.99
